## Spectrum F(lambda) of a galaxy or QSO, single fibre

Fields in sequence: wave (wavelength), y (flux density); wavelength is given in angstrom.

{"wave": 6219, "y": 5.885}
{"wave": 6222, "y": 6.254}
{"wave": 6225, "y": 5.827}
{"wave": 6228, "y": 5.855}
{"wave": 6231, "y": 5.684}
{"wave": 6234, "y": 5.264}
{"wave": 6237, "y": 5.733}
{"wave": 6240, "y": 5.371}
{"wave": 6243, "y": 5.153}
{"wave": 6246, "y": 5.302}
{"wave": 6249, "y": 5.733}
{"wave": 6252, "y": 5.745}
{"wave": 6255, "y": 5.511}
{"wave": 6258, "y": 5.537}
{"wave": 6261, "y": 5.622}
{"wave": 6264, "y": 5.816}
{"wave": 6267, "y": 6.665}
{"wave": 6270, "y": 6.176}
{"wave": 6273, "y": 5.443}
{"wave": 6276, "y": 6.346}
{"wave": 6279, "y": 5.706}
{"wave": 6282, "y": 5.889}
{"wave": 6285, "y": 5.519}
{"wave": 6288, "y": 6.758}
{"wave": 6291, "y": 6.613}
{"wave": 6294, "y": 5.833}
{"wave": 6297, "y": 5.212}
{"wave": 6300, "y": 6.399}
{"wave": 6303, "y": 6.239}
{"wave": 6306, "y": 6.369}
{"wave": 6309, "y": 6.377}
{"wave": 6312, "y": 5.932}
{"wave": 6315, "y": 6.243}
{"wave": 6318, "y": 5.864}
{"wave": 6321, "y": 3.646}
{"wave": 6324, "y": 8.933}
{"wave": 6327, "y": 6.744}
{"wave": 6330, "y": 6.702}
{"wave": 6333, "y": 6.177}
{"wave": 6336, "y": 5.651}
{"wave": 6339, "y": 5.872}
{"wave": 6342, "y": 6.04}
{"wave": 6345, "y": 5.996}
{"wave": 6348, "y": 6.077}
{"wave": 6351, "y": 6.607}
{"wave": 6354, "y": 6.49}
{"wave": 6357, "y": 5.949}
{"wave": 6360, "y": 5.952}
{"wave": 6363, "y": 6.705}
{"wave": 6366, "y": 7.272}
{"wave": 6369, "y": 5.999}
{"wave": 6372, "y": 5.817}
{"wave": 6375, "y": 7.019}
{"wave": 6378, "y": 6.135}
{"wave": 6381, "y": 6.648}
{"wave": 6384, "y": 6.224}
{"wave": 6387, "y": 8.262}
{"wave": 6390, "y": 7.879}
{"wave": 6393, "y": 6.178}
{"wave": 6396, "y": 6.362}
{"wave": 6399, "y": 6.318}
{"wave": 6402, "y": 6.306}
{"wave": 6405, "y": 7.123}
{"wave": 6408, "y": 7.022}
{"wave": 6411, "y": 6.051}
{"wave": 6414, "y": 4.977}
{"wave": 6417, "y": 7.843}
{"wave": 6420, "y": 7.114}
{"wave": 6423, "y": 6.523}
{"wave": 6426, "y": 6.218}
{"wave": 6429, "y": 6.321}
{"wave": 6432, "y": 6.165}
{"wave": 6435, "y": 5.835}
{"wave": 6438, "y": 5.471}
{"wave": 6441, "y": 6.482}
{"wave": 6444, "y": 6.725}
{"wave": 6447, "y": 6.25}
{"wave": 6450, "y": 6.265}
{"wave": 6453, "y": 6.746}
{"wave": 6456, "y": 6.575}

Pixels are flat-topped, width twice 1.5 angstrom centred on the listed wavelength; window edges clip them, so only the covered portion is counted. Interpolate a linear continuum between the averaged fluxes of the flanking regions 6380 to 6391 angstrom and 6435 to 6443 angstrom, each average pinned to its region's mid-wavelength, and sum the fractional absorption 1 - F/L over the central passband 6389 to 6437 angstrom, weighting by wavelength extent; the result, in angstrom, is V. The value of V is 0.8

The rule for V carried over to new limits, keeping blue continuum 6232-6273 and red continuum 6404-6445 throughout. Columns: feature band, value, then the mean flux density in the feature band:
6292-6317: -0.8 angstrom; 6.08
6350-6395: -3.1 angstrom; 6.61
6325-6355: -1.2 angstrom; 6.28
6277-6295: -0.8 angstrom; 6.07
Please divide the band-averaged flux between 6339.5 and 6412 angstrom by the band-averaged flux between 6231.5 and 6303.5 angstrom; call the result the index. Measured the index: 1.12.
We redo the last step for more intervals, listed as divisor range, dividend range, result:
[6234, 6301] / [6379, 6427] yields 1.15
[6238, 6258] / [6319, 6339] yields 1.14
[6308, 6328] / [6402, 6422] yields 1.07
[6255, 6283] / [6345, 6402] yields 1.11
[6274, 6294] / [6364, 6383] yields 1.06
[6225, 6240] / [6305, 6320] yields 1.08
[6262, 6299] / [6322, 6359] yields 1.07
